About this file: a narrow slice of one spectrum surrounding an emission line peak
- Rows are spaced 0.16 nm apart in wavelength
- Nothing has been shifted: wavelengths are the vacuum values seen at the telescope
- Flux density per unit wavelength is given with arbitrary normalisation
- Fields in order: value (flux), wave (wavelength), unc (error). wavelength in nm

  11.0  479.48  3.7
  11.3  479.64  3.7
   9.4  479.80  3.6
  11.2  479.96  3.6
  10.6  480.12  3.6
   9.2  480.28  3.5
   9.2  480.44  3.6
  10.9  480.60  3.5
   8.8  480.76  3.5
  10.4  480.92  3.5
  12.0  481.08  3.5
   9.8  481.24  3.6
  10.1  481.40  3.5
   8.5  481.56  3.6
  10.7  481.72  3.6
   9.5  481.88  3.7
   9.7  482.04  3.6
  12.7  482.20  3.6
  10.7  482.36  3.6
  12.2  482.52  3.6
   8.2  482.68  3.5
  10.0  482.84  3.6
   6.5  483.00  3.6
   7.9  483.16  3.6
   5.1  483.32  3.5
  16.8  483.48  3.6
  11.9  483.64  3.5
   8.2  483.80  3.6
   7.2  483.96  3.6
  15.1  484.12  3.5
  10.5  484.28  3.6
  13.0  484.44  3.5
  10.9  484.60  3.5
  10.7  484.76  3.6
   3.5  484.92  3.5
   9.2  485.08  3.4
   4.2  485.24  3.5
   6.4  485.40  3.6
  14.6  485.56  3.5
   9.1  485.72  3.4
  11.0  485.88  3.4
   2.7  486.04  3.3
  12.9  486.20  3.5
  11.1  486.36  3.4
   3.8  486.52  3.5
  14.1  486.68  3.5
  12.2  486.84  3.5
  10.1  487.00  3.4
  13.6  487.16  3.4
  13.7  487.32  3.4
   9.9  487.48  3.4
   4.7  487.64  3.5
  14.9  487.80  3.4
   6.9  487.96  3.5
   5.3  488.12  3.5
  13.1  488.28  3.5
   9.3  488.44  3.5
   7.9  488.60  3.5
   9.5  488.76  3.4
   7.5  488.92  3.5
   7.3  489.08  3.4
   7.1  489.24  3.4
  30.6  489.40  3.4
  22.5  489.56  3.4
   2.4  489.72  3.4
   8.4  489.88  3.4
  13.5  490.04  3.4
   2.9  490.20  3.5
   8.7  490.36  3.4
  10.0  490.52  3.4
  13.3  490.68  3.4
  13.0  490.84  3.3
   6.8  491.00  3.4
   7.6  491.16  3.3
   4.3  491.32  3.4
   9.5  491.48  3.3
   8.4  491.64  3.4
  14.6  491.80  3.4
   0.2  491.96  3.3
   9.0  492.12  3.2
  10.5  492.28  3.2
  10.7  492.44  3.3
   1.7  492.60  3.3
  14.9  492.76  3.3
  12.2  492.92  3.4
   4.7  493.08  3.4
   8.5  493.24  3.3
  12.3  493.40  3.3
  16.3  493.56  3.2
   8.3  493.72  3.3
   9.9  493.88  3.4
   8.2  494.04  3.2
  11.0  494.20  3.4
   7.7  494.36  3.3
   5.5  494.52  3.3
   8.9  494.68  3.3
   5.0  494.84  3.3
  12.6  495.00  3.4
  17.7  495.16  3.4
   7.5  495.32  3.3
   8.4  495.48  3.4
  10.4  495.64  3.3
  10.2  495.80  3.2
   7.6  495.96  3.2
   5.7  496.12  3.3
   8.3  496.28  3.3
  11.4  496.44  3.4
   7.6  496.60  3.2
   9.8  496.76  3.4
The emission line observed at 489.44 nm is H-gamma 4340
